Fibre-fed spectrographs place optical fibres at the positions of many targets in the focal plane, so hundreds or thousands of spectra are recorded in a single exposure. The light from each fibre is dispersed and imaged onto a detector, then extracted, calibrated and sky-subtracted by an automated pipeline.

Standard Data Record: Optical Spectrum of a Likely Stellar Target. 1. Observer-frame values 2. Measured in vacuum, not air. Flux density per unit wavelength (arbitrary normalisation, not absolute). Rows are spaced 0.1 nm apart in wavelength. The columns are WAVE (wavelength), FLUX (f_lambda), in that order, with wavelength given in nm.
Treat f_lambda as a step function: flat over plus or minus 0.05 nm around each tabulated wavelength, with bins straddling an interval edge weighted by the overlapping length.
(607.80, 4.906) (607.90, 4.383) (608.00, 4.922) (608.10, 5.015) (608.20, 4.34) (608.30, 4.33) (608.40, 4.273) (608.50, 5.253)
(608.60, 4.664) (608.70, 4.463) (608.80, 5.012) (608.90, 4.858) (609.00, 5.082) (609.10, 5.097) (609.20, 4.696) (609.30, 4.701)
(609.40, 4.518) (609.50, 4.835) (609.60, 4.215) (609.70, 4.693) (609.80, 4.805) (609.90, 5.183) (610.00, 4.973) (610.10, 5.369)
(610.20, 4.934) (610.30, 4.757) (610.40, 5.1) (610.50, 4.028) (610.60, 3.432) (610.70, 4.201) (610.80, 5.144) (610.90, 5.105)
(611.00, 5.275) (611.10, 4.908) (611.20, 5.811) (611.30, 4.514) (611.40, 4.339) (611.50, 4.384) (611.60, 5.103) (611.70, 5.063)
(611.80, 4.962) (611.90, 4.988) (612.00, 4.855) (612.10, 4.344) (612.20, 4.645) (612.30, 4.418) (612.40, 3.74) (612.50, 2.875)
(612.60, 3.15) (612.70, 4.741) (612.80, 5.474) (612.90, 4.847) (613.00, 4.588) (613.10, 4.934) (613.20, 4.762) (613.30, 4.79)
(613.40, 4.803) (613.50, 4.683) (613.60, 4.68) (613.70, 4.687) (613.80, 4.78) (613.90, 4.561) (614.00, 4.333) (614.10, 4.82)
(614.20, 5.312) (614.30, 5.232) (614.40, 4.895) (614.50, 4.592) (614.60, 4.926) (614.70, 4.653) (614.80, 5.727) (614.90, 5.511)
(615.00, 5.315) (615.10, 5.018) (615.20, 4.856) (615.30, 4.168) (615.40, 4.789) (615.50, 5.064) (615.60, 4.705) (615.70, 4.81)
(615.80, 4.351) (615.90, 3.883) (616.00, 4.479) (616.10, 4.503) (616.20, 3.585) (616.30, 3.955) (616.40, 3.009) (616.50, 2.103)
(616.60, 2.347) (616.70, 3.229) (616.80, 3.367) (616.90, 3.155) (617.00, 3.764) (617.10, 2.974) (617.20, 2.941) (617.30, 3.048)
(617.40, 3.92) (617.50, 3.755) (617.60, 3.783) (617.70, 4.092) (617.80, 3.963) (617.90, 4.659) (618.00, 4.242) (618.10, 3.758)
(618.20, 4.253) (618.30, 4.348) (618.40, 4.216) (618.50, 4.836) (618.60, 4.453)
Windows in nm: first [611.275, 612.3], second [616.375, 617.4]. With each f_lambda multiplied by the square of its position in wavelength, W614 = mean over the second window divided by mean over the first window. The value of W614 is 0.66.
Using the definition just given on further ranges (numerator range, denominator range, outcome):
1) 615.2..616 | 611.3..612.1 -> 0.97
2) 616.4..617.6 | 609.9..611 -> 0.68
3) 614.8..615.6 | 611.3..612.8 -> 1.14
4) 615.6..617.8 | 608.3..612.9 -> 0.79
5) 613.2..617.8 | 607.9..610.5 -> 0.91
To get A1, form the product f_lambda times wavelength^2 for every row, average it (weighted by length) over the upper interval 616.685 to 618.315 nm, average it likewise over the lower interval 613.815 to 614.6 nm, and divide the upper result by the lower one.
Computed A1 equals 0.8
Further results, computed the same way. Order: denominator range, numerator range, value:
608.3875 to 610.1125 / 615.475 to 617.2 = 0.78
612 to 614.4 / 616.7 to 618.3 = 0.82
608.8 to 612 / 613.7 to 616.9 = 0.93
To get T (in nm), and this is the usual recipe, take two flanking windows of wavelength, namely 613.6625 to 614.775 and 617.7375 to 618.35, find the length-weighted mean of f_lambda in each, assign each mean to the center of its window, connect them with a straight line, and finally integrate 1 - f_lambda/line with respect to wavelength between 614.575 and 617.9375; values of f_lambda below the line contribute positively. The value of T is 0.33 nm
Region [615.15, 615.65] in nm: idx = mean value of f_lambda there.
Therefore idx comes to 4.72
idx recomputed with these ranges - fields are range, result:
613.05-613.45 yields 4.82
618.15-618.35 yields 4.3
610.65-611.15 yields 4.93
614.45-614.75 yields 4.72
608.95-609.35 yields 4.89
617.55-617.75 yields 3.94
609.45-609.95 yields 4.75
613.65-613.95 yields 4.68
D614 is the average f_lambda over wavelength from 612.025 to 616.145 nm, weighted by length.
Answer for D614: 4.67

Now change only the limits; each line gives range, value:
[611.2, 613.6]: 4.59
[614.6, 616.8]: 4.28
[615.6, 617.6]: 3.57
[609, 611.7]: 4.78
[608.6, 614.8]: 4.72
